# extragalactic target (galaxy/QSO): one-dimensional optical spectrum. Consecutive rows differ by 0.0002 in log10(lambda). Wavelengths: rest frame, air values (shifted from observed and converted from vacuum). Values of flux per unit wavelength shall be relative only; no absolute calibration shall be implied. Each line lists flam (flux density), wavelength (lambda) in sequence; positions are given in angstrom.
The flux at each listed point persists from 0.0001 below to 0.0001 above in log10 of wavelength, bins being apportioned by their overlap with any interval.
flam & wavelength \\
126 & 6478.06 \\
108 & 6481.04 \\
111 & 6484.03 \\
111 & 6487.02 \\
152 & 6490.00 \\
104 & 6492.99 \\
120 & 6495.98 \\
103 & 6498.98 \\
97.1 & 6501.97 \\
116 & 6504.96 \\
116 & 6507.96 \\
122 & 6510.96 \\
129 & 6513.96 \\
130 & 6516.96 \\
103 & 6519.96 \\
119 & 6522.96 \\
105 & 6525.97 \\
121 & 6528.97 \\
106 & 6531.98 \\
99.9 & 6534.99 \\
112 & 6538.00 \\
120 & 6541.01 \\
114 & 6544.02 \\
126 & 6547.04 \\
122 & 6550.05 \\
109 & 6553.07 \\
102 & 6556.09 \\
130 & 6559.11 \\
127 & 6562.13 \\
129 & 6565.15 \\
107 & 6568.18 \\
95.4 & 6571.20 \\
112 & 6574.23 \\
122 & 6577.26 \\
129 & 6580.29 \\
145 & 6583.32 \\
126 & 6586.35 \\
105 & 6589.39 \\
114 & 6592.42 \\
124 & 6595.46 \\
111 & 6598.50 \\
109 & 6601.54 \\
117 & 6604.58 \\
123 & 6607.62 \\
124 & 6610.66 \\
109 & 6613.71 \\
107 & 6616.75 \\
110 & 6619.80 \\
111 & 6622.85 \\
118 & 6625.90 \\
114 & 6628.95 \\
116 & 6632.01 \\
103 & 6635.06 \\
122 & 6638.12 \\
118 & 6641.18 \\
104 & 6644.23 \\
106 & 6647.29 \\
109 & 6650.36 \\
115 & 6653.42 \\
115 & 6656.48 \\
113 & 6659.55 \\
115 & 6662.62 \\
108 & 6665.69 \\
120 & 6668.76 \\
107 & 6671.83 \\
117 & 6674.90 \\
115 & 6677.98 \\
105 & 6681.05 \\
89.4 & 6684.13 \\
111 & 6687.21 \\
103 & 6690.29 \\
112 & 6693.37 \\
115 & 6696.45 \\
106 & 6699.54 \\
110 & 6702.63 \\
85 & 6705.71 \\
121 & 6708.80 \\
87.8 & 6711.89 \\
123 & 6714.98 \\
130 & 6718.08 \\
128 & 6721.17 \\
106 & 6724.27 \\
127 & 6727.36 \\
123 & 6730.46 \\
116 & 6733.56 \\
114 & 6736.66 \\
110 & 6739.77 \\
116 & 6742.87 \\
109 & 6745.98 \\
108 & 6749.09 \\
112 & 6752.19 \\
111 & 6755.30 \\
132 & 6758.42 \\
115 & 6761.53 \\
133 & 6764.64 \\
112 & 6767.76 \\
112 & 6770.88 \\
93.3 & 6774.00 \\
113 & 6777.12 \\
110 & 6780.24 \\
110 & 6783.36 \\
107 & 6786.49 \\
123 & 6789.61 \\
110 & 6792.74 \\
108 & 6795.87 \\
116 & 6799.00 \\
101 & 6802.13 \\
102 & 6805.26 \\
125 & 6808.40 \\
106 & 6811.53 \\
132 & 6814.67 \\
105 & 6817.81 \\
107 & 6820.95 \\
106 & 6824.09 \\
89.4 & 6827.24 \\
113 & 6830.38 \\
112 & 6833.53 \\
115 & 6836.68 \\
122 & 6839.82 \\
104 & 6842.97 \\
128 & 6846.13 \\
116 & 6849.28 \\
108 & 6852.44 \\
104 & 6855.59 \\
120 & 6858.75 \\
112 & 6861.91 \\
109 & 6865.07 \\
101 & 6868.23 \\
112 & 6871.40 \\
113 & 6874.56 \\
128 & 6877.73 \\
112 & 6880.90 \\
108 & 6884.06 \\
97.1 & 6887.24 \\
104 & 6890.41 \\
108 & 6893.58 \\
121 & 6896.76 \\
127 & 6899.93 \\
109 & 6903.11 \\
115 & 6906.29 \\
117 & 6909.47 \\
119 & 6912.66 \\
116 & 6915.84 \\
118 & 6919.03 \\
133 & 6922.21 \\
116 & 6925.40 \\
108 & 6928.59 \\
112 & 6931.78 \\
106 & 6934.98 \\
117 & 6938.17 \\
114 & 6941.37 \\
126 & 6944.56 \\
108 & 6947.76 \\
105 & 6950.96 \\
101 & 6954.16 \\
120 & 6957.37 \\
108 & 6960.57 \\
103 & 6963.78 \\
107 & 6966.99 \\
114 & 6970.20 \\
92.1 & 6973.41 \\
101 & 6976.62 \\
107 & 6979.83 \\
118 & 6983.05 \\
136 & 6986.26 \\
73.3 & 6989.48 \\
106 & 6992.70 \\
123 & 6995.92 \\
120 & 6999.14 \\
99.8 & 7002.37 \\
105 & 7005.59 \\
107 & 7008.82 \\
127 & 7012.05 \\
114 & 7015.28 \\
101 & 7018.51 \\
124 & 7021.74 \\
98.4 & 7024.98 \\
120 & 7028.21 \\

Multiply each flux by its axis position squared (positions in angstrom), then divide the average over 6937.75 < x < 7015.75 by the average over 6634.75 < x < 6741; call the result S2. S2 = 1.1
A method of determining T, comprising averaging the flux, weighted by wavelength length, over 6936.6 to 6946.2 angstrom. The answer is 119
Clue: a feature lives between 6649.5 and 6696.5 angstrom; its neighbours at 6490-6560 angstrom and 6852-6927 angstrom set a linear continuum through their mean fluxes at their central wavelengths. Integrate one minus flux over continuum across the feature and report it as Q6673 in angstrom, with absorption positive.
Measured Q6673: 1.6 angstrom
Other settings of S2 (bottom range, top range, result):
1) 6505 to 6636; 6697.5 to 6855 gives 1.03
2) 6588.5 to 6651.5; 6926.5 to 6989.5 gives 1.07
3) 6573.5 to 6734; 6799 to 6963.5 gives 1.06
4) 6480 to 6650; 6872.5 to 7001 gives 1.08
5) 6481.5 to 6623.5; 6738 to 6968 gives 1.06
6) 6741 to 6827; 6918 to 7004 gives 1.04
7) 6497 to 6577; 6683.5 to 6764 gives 1.04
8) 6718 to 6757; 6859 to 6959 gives 1.03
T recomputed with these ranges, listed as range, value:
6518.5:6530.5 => 112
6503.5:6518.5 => 123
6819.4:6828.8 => 101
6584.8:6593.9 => 115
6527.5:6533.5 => 113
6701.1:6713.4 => 101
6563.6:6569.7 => 118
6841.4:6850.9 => 116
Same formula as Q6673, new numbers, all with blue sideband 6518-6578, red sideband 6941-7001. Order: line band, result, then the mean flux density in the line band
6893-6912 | -1.1 angstrom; 117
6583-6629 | -1.0 angstrom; 116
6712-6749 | -1.5 angstrom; 117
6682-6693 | 1.0 angstrom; 102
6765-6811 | 0.3 angstrom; 111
